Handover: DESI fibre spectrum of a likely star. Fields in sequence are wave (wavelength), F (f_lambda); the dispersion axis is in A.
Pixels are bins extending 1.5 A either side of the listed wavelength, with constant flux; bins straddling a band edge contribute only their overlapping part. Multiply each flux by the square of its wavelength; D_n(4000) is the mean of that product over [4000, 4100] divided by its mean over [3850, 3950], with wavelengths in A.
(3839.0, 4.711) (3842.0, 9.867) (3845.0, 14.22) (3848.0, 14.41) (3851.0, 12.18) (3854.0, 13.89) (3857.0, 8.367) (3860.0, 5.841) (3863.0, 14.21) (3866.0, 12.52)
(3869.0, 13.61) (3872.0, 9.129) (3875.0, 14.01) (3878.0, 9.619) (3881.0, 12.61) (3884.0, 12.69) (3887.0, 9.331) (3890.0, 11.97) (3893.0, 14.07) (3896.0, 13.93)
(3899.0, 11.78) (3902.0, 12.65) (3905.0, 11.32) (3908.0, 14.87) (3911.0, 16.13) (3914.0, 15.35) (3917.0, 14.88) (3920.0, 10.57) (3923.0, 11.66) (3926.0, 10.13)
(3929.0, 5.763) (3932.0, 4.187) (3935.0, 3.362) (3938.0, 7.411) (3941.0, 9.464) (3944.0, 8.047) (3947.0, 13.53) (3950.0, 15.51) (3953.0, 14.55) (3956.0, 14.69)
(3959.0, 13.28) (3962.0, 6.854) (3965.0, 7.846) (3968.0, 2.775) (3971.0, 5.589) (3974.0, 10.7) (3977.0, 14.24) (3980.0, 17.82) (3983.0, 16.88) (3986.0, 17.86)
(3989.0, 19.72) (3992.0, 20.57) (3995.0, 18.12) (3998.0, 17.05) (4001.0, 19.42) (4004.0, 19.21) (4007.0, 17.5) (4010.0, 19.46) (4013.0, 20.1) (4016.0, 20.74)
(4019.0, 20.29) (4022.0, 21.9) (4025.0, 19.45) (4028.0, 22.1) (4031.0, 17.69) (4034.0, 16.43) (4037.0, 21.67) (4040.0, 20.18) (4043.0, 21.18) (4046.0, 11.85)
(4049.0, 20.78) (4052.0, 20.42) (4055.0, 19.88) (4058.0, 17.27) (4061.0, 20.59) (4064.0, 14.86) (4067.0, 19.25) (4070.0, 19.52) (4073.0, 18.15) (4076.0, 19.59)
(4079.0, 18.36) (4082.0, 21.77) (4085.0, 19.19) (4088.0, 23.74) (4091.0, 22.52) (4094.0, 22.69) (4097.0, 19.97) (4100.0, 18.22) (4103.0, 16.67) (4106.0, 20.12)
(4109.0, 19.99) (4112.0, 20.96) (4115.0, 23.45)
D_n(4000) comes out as 1.88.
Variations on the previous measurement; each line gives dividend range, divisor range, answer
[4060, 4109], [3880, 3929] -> 1.72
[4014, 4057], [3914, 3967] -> 2.02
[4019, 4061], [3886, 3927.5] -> 1.62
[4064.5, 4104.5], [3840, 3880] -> 1.91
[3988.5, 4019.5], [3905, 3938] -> 1.90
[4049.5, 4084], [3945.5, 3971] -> 1.87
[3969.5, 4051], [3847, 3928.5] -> 1.58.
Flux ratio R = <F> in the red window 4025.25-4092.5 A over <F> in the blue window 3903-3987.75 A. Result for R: 1.72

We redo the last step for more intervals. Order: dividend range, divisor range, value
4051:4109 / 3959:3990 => 1.64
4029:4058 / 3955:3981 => 1.85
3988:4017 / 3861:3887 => 1.60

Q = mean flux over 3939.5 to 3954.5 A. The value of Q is 12.2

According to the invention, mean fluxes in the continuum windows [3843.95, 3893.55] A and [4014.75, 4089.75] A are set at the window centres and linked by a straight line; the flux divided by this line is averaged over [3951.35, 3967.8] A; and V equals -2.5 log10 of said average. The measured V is 0.40 mag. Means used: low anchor 11.9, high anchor 19.5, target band 10.8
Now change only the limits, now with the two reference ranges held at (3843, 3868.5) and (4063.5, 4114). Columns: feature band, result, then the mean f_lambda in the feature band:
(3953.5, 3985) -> 0.369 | 11.3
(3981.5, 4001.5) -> -0.117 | 18.5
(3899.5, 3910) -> 0.054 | 13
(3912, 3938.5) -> 0.443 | 9.46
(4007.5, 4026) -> -0.159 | 20.2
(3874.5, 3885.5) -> 0.063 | 12.1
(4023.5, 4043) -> -0.099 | 19.7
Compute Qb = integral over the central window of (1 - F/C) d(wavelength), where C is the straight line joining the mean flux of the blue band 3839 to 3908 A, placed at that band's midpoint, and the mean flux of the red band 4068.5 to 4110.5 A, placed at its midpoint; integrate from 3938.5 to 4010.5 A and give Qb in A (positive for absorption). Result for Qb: 8.1 A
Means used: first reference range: 11.8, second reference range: 20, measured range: 14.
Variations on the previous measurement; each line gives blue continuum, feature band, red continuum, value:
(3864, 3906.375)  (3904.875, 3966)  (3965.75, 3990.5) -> 8.04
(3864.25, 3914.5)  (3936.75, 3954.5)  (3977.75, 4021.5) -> 4.94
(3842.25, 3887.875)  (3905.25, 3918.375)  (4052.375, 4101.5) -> -1.37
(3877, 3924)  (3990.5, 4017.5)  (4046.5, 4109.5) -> -3.88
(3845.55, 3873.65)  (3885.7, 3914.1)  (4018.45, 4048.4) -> 0.87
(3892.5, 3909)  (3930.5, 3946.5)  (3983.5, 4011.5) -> 8.76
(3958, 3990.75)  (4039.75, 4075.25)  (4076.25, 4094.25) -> 0.47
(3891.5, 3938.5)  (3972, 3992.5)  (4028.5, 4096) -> -1.81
